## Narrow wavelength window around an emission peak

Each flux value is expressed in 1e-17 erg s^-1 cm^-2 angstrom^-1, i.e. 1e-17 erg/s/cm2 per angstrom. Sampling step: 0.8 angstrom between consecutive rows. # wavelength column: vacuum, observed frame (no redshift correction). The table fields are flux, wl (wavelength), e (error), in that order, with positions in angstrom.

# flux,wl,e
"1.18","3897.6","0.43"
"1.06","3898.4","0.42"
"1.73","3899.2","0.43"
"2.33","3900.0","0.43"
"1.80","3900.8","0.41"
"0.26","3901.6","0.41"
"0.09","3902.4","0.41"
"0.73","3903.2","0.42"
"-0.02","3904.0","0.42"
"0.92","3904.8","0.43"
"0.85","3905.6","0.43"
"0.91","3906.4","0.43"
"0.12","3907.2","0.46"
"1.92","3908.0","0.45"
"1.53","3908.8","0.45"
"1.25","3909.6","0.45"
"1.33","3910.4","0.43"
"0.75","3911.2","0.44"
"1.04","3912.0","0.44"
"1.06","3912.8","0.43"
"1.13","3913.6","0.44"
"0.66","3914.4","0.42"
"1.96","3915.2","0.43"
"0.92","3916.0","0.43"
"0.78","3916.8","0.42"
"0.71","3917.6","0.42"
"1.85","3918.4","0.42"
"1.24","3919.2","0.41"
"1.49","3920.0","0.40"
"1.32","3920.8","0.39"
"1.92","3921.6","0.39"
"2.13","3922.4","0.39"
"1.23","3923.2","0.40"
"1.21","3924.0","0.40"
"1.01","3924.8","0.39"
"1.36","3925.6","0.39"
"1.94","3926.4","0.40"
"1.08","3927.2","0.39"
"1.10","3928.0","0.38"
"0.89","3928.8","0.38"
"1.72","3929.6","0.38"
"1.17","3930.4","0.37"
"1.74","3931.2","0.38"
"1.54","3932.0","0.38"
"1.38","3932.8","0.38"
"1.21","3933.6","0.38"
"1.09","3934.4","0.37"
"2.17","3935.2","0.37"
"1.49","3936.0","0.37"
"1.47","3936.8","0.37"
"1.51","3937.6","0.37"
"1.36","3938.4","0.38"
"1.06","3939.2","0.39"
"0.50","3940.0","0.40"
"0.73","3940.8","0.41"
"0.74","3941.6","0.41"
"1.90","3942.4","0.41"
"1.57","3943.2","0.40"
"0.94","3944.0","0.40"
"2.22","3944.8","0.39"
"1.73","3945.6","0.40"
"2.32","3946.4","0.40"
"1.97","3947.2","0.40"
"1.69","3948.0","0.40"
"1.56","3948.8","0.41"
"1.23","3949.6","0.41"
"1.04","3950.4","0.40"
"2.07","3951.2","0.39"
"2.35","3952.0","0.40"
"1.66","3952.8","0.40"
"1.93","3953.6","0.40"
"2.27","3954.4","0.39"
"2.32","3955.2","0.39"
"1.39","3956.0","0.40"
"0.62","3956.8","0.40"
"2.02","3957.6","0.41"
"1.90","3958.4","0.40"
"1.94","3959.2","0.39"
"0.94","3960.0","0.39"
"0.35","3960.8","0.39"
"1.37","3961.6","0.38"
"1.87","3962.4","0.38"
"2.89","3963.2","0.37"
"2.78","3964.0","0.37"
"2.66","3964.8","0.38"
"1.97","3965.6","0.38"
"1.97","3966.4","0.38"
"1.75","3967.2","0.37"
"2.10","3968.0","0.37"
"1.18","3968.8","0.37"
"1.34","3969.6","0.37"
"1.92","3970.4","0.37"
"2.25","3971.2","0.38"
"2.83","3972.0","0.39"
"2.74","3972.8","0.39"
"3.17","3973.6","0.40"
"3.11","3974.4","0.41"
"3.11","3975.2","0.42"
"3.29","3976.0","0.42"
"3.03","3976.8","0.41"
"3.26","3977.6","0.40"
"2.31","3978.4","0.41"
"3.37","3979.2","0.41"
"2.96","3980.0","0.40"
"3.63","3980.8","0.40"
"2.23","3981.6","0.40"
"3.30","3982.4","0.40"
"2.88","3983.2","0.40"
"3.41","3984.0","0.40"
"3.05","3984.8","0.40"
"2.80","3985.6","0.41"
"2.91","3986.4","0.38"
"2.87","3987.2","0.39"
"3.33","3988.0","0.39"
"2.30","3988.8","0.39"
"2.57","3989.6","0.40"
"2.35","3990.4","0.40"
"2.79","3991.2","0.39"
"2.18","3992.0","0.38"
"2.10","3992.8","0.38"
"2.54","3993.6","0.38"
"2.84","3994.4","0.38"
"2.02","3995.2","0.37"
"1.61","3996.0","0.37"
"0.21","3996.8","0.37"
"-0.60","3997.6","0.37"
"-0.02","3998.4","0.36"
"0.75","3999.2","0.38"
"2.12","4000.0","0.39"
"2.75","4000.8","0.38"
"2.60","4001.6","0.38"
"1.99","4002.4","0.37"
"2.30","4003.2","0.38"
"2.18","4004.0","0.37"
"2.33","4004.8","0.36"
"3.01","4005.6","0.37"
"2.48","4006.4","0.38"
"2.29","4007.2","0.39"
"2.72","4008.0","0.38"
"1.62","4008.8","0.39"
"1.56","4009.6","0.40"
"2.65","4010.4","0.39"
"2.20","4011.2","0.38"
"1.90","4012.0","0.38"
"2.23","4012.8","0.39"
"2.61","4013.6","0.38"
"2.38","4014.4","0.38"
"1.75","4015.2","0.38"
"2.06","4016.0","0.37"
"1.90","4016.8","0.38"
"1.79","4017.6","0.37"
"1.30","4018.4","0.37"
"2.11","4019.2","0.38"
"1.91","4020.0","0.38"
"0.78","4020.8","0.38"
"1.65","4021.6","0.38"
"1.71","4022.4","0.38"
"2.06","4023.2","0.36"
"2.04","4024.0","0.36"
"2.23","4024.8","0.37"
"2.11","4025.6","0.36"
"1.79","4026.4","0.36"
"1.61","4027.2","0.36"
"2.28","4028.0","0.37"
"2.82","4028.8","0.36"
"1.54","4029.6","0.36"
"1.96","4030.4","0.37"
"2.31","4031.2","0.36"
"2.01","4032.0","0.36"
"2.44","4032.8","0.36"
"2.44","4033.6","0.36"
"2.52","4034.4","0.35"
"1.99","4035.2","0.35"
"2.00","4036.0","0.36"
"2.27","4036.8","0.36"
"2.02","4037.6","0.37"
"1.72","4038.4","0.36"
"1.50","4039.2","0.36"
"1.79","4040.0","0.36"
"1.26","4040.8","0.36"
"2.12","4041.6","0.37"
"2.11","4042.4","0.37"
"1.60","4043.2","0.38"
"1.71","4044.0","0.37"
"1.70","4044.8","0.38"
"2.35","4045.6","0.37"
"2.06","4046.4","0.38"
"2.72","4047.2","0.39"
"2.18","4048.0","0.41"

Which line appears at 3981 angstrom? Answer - Lyman alpha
